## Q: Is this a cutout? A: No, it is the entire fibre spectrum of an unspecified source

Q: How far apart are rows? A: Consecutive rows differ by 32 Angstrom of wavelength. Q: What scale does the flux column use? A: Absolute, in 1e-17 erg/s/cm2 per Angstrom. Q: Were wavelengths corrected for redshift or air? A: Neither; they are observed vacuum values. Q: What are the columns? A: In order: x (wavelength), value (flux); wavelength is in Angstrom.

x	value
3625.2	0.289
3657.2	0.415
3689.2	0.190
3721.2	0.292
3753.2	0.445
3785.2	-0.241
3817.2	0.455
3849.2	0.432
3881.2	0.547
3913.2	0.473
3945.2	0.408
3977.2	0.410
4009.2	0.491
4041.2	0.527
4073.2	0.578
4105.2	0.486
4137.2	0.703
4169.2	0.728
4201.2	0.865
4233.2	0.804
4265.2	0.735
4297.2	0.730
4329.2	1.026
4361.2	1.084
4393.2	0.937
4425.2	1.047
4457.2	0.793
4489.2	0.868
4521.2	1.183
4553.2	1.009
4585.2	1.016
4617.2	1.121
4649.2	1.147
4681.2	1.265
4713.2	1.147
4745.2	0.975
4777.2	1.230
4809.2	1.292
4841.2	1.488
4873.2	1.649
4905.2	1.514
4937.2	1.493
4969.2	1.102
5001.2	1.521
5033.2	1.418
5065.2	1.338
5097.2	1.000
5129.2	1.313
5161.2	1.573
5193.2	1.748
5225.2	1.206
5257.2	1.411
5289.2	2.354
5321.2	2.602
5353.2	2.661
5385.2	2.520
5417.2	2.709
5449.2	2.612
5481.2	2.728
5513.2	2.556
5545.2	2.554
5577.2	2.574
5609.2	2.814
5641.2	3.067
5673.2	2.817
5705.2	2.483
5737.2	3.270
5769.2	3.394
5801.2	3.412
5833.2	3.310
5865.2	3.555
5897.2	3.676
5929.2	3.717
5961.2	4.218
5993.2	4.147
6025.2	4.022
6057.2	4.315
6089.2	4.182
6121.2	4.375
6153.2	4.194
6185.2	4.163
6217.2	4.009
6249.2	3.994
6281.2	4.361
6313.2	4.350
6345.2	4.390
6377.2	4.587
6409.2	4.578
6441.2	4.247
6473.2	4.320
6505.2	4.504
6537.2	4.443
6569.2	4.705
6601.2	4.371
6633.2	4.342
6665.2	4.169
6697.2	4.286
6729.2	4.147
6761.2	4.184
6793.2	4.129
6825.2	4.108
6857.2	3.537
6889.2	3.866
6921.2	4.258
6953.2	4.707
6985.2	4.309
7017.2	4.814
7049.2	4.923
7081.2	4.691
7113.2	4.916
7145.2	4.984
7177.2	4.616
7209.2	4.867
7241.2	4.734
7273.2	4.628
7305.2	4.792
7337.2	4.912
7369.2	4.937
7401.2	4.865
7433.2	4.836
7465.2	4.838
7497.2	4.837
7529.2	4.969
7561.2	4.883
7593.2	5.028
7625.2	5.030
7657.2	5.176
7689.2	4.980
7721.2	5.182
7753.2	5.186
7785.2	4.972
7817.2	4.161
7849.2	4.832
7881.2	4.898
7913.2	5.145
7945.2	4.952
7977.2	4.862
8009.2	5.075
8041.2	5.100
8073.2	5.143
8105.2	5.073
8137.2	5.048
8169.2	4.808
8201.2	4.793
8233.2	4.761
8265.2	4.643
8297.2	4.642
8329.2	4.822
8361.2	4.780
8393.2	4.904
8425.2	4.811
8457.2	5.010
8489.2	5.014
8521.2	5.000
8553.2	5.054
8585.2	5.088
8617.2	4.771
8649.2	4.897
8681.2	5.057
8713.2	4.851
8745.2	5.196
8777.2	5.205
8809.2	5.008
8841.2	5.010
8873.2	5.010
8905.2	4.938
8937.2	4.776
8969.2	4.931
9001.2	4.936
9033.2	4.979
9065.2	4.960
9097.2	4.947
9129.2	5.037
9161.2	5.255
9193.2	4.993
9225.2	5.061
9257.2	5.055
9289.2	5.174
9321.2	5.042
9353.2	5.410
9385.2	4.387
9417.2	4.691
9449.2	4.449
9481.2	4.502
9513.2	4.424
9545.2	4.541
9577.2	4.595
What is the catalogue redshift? 0.327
